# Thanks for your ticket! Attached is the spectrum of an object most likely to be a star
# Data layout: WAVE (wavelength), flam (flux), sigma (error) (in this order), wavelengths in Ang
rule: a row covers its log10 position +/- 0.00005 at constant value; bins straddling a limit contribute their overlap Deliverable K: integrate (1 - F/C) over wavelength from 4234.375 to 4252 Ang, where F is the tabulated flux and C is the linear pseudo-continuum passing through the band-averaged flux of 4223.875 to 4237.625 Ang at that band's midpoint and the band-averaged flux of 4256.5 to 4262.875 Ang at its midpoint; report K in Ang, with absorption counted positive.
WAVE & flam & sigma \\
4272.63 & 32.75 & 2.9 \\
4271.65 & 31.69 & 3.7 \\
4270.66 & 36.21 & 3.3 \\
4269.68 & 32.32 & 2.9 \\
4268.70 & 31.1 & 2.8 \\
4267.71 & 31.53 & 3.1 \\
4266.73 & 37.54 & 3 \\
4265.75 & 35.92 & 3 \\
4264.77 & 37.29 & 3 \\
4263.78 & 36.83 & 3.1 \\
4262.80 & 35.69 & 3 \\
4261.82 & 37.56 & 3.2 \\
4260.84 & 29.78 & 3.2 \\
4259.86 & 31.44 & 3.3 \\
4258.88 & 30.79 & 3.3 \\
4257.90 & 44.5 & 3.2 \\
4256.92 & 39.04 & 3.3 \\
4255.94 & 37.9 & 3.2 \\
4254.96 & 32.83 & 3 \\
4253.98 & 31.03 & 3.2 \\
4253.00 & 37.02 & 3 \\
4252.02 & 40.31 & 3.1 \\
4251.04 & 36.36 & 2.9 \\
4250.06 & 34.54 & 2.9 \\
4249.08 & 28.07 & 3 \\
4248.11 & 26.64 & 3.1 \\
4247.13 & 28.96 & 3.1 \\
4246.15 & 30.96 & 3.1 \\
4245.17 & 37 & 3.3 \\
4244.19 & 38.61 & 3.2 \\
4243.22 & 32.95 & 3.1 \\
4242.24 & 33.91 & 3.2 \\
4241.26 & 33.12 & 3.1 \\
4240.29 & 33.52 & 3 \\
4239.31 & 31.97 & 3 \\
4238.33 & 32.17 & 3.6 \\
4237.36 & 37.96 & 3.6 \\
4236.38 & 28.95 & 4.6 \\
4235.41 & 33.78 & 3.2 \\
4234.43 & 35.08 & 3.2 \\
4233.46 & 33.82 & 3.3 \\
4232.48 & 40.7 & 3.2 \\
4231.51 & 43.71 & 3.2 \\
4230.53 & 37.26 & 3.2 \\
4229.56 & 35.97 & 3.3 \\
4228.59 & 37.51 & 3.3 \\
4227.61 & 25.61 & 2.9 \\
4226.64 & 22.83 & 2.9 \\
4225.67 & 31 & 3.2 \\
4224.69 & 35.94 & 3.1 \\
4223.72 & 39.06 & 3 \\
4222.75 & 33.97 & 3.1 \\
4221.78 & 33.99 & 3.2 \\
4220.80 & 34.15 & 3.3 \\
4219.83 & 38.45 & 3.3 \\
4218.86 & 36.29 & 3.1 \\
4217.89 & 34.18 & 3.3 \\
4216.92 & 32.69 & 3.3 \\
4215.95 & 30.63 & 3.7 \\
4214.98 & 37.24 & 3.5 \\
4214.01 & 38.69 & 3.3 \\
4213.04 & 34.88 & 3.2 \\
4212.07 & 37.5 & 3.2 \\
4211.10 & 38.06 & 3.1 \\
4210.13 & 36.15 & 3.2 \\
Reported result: 0.8 Ang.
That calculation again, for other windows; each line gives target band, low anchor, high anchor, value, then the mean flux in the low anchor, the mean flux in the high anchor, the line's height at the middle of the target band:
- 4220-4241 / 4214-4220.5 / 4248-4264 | 0.5 Ang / 35.2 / 34.9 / 35.1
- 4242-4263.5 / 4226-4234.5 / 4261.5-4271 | 0.4 Ang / 34.7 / 35.1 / 35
